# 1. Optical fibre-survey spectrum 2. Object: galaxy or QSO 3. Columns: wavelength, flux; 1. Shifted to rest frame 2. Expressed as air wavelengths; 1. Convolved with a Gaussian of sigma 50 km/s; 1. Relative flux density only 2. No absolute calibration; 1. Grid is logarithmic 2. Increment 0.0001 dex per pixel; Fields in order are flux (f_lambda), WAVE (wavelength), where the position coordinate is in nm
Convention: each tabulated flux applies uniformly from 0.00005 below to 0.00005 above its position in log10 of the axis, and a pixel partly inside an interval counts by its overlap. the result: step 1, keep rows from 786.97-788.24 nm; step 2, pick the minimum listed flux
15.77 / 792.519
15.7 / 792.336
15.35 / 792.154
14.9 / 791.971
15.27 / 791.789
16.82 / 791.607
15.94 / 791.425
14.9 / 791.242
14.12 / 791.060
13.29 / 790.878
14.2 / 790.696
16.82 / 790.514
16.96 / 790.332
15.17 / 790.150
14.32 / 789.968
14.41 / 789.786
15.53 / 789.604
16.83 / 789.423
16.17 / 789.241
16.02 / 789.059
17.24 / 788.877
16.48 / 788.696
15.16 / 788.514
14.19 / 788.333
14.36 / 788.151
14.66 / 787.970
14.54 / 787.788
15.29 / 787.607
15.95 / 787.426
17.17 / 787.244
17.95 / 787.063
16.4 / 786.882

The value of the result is 14.36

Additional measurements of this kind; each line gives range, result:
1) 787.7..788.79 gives 14.19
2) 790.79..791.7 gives 13.29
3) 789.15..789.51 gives 16.17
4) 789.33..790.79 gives 14.2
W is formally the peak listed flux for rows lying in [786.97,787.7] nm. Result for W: 17.95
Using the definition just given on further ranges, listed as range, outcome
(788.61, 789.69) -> 17.24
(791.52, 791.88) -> 16.82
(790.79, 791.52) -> 15.94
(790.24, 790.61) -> 16.96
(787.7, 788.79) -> 16.48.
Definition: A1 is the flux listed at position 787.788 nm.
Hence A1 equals 14.54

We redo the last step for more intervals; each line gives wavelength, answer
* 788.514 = 15.16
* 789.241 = 16.17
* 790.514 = 16.82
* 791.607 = 16.82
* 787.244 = 17.17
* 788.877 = 17.24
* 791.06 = 14.12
